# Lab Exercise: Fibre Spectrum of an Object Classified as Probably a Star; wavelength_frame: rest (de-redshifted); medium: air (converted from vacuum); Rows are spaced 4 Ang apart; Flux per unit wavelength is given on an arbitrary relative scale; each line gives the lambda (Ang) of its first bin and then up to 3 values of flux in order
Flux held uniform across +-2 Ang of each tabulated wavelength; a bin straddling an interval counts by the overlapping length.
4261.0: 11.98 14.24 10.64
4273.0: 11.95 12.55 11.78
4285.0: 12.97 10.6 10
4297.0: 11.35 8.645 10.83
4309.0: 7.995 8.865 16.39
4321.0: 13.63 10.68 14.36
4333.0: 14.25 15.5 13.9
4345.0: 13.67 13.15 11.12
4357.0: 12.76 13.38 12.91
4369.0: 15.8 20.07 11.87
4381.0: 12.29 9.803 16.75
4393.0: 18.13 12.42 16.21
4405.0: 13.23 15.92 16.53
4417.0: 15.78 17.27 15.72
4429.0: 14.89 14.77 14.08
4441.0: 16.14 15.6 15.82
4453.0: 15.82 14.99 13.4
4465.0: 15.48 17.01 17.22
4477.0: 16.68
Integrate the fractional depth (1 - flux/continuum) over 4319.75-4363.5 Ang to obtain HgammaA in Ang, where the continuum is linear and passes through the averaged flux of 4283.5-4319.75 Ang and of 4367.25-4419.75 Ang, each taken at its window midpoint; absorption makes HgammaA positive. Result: -2.3 Ang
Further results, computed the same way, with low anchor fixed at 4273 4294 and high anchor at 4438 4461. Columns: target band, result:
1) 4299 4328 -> 3.0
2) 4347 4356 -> 0.7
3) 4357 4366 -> 0.2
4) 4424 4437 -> 0.1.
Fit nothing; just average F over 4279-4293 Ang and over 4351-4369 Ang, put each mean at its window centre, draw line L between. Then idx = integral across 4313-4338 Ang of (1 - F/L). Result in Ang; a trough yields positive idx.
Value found -2.8 Ang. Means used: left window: 11.5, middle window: 13.7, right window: 12.9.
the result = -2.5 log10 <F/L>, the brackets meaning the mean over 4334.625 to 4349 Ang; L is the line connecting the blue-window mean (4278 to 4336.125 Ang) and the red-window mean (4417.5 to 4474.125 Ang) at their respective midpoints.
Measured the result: -0.124 mag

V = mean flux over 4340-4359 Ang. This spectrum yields 12.9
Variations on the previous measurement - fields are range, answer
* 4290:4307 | 10.2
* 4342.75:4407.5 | 14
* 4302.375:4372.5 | 13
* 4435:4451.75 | 15.4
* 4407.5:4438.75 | 15.6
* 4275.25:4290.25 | 12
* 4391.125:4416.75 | 15.4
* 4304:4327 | 11.4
